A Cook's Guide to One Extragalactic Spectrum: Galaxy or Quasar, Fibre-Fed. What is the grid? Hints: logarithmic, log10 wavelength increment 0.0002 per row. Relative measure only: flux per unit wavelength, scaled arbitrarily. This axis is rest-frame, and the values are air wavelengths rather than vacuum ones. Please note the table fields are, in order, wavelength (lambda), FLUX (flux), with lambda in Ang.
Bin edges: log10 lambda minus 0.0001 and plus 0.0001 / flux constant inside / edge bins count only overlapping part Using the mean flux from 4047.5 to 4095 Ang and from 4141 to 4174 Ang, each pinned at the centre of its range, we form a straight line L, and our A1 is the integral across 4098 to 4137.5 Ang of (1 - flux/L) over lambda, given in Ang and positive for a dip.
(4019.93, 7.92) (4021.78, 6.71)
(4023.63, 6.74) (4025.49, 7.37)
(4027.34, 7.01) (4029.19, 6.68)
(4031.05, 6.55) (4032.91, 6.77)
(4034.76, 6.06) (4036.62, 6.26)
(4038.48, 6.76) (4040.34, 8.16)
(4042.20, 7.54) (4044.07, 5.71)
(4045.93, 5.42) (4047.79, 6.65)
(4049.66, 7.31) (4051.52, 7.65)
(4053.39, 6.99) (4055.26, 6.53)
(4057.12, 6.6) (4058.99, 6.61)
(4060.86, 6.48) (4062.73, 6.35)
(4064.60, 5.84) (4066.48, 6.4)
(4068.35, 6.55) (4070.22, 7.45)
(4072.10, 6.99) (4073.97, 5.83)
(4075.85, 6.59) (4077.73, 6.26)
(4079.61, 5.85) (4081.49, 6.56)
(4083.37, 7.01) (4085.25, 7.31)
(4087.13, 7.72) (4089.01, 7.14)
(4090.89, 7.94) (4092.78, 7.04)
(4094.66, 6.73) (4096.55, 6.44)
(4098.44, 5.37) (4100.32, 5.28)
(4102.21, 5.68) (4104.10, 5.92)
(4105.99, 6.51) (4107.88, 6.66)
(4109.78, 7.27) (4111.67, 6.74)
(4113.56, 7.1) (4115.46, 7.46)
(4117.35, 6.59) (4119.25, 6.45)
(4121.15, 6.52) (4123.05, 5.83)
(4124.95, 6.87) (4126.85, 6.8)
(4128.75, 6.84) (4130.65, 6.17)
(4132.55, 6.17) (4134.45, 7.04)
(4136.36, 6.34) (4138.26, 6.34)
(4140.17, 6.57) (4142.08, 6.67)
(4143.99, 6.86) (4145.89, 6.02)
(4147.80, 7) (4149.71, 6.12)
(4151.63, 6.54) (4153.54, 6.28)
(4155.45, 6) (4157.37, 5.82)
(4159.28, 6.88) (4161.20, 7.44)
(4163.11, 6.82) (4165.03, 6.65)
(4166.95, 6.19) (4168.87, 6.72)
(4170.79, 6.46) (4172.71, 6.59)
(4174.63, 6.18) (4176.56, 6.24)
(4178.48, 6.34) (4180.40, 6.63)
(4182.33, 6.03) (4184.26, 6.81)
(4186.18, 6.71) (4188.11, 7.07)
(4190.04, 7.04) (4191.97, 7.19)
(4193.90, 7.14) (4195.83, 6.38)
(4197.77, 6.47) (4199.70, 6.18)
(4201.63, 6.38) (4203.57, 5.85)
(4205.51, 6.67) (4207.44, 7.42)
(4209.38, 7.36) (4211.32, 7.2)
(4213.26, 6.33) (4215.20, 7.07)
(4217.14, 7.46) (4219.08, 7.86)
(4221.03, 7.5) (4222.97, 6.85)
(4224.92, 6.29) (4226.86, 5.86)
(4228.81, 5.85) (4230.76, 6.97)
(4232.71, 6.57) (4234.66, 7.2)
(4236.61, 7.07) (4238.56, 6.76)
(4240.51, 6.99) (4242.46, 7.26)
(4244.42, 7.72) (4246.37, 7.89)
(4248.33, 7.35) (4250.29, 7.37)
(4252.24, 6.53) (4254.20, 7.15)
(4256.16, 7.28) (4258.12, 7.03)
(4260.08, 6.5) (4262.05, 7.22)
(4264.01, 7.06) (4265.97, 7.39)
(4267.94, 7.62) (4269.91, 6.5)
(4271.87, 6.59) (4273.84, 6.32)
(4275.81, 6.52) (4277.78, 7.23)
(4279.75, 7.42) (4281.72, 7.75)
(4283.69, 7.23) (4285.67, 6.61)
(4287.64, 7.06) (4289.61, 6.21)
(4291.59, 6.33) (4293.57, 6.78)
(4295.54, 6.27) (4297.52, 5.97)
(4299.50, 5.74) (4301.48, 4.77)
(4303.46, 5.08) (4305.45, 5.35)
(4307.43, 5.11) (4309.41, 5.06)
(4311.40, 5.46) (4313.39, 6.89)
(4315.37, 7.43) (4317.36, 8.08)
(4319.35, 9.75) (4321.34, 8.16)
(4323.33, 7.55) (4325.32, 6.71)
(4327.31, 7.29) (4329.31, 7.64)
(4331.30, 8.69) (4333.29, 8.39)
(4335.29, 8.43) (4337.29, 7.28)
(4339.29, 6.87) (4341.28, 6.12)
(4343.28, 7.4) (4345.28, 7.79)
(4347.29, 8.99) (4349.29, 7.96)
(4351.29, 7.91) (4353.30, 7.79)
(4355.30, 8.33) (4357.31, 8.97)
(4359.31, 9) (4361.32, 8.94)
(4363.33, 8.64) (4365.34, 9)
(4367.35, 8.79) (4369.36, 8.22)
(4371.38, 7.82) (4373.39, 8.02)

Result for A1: 1.0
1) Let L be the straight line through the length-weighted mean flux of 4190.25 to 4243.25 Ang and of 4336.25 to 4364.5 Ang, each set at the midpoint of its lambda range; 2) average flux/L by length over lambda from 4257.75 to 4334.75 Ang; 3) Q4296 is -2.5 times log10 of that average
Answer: 0.10 mag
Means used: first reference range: 6.82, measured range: 6.85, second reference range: 8.01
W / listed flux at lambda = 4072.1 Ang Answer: 6.99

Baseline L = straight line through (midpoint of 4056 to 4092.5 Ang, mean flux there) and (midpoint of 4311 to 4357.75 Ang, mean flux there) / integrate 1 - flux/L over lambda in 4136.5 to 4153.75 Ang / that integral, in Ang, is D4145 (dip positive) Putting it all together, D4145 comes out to 1.3 Ang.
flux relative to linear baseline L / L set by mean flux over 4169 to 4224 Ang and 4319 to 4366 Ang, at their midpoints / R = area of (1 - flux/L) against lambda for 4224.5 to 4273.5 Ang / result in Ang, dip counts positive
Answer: 1.8 Ang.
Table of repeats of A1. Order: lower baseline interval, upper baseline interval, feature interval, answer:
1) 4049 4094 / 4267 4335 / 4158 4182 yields 0.8 Ang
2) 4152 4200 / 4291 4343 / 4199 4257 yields -2.4 Ang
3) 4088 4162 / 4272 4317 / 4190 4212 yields -1.0 Ang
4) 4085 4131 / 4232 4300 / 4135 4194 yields 1.6 Ang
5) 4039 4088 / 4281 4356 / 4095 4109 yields 1.5 Ang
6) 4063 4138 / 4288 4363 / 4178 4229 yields 0.9 Ang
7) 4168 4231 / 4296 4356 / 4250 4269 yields -0.6 Ang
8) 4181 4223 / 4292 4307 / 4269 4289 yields -3.2 Ang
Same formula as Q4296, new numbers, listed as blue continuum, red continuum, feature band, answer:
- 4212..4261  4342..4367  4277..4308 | 0.21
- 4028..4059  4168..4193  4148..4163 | 0.02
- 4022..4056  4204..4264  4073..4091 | 0.01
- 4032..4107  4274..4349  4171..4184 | 0.07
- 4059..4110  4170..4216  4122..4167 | 0.02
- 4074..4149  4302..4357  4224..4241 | 0.06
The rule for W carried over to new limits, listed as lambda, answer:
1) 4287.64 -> 7.06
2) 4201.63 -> 6.38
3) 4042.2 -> 7.54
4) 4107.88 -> 6.66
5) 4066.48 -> 6.4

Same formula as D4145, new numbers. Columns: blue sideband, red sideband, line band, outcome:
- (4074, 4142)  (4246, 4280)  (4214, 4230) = 0.2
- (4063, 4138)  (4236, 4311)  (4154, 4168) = 0.2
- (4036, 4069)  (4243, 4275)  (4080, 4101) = -0.1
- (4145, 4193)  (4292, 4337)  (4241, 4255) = -1.3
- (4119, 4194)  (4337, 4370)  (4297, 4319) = 5.0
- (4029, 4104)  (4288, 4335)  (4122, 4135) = 0.3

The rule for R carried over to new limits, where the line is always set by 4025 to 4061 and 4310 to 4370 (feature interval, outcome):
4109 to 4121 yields 0.23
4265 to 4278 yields 1.35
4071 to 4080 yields 0.69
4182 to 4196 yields 0.91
